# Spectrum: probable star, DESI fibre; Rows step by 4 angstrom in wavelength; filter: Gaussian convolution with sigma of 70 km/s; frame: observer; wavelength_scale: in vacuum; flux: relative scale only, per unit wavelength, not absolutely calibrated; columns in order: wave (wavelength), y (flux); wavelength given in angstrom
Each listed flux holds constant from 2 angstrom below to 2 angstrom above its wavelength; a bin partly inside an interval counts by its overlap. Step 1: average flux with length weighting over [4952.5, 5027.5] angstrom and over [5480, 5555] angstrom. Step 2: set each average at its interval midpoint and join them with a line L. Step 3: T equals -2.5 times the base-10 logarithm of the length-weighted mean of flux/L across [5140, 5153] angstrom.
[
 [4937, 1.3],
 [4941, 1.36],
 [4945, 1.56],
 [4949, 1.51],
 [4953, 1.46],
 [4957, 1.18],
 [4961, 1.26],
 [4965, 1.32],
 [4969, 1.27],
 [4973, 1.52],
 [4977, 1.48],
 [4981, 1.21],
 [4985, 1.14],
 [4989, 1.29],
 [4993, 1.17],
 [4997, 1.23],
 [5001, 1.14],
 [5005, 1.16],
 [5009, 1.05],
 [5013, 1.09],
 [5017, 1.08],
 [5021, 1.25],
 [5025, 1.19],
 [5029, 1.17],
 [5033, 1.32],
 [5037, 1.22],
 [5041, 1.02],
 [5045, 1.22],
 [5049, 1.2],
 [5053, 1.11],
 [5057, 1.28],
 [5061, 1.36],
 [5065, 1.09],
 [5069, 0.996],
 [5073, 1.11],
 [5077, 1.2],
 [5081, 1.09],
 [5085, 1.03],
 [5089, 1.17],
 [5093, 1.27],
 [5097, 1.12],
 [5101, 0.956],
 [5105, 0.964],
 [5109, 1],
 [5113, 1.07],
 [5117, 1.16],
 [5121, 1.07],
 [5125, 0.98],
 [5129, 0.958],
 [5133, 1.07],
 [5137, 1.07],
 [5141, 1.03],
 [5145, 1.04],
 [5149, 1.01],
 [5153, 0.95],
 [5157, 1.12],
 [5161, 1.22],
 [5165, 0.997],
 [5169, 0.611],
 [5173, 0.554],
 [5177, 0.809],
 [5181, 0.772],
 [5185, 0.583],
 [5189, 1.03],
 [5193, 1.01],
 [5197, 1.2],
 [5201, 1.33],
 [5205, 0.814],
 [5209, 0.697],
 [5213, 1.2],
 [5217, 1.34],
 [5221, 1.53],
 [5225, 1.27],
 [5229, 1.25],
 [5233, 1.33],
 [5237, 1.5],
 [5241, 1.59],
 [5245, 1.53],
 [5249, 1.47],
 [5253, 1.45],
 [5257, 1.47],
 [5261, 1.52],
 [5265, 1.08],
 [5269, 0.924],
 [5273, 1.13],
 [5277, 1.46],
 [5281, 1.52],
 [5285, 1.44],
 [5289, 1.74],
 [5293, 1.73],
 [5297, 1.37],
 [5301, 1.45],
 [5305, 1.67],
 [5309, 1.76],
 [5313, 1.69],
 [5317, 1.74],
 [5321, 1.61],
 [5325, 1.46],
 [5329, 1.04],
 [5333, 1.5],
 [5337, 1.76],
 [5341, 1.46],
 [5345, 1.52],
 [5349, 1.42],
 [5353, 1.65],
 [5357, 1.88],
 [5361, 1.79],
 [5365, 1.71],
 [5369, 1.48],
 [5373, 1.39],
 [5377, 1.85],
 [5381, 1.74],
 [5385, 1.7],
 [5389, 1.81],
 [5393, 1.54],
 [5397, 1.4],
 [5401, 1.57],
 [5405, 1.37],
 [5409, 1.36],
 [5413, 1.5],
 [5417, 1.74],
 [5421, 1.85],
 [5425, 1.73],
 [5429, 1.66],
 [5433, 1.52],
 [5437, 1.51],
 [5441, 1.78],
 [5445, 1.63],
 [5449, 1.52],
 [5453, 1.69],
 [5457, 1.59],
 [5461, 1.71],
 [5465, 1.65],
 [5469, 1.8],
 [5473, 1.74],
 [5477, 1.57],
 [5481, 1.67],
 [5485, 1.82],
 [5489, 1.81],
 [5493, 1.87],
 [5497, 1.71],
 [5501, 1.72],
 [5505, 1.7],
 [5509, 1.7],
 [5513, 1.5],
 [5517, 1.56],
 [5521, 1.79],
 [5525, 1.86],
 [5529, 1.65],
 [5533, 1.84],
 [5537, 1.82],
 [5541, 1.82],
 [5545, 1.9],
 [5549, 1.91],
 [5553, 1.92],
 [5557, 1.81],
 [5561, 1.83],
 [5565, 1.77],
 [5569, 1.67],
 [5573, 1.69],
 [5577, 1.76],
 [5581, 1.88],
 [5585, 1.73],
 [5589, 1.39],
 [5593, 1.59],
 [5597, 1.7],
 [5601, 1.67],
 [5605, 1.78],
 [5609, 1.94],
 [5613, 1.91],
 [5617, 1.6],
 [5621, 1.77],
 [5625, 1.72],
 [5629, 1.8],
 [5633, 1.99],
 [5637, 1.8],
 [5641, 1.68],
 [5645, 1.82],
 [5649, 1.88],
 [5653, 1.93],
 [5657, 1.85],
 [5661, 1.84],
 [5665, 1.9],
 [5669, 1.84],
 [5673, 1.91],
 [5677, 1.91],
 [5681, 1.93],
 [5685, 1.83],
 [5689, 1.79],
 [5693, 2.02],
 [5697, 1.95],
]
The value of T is 0.342 mag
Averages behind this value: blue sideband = 1.23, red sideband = 1.77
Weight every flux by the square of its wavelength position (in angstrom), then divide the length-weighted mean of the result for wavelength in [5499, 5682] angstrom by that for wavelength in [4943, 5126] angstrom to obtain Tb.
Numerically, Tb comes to 1.8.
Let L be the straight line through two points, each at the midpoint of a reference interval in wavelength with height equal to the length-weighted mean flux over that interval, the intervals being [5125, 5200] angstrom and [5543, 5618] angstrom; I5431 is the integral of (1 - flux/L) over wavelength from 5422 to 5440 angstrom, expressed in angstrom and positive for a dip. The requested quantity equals -1.9 angstrom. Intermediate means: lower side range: 0.952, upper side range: 1.76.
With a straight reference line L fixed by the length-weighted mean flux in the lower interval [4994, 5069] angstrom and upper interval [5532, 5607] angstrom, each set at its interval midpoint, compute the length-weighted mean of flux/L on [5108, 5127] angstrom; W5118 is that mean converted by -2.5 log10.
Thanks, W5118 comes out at 0.19 mag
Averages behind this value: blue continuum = 1.17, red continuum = 1.76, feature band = 1.06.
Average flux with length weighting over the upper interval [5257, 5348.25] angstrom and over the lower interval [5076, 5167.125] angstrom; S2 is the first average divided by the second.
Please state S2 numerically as 1.39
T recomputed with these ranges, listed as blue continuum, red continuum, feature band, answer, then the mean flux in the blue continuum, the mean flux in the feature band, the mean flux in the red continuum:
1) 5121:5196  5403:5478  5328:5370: -0.125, 0.941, 1.58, 1.63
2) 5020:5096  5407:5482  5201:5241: 0.111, 1.17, 1.24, 1.64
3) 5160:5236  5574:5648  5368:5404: -0.181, 1.03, 1.61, 1.75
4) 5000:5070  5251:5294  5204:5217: 0.341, 1.17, 0.978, 1.4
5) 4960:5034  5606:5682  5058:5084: 0.138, 1.23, 1.14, 1.84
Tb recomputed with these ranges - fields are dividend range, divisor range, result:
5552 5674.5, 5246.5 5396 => 1.29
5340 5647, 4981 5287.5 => 1.70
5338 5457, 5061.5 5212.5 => 1.77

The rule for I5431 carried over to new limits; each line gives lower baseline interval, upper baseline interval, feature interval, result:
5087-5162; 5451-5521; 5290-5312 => -3.8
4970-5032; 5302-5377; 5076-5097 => 2.6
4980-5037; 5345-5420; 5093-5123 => 5.3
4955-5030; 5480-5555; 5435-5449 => 0.6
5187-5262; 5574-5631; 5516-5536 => -1.4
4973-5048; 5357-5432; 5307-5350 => 0.2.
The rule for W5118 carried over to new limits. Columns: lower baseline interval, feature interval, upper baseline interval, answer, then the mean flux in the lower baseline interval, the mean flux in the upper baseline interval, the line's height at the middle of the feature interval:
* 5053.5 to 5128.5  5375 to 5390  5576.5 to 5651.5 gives -0.20 mag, 1.1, 1.76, 1.47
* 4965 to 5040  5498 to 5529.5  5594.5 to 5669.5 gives 0.01 mag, 1.22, 1.81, 1.7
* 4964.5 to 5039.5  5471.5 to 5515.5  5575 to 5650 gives -0.04 mag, 1.22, 1.76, 1.65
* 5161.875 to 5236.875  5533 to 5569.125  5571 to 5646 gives -0.12 mag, 1.03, 1.75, 1.65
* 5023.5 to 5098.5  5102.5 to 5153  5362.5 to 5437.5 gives 0.21 mag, 1.17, 1.6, 1.25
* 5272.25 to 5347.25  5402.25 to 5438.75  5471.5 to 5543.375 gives 0.04 mag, 1.54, 1.73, 1.65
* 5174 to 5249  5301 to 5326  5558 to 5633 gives -0.25 mag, 1.16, 1.74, 1.31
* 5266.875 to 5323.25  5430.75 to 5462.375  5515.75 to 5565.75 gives 0.05 mag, 1.52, 1.81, 1.7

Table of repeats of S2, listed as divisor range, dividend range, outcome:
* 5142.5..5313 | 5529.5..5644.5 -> 1.44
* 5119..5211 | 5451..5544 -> 1.81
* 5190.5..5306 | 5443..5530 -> 1.26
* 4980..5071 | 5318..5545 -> 1.40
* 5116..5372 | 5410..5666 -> 1.35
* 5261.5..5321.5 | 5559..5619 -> 1.16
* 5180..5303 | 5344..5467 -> 1.26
